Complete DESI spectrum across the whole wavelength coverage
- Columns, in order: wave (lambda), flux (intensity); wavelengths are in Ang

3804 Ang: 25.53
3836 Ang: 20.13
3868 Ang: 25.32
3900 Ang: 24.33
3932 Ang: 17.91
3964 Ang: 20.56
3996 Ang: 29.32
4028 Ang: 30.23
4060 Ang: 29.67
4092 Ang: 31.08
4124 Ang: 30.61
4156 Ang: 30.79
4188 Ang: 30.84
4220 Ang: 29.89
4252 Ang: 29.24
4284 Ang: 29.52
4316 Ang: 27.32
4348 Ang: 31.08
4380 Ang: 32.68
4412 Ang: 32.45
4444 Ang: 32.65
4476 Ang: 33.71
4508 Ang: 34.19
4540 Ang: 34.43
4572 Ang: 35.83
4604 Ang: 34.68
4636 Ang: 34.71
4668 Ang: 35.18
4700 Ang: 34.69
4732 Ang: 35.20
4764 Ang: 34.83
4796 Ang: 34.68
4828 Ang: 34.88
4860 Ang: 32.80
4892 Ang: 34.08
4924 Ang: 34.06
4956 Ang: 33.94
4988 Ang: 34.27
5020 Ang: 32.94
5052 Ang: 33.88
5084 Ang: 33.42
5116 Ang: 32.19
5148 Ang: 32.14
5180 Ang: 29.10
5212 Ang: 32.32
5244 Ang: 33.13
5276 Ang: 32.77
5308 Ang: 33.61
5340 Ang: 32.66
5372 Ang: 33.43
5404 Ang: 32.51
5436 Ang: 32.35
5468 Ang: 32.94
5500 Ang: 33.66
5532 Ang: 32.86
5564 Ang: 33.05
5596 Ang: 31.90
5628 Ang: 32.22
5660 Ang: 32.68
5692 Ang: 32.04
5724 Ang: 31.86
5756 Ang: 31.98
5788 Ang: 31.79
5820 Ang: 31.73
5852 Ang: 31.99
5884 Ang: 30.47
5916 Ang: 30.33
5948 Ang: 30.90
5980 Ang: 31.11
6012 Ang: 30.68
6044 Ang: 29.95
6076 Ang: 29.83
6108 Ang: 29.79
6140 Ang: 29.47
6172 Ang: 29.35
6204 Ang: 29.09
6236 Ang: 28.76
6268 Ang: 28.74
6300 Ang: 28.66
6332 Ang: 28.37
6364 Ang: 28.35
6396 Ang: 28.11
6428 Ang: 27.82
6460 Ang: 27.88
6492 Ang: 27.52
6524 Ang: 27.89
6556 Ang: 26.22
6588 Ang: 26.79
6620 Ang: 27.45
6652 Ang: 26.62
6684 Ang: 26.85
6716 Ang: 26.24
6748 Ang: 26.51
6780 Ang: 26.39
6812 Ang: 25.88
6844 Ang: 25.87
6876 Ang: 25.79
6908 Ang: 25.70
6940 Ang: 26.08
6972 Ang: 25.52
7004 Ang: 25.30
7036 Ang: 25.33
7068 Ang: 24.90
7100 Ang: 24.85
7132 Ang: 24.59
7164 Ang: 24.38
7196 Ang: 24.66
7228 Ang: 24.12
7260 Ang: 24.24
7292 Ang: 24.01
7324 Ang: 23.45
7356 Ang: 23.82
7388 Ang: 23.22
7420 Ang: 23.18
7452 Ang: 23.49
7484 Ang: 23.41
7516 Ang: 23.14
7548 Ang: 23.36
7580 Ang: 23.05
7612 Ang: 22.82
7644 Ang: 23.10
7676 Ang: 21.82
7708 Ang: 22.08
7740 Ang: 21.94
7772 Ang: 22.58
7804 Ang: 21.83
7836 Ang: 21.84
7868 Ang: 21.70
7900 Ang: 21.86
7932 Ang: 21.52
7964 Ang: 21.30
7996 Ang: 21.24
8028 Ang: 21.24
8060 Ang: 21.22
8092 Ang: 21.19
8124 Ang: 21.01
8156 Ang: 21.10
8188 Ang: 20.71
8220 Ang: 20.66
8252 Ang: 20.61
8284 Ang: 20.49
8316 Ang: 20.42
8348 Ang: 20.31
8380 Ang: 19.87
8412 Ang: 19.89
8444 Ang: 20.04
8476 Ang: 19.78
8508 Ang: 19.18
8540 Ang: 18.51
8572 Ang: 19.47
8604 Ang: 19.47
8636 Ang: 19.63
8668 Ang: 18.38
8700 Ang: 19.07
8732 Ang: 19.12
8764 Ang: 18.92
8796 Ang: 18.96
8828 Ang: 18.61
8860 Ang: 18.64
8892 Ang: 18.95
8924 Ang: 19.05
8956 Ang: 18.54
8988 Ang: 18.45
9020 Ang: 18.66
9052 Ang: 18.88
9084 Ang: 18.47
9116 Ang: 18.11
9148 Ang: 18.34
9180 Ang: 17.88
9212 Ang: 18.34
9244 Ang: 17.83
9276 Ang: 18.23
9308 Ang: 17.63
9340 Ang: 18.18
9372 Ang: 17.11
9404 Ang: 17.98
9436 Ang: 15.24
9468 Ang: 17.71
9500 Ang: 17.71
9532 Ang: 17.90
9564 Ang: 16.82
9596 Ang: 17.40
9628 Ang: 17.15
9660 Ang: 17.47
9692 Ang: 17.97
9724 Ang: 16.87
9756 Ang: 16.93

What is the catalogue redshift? 0.000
